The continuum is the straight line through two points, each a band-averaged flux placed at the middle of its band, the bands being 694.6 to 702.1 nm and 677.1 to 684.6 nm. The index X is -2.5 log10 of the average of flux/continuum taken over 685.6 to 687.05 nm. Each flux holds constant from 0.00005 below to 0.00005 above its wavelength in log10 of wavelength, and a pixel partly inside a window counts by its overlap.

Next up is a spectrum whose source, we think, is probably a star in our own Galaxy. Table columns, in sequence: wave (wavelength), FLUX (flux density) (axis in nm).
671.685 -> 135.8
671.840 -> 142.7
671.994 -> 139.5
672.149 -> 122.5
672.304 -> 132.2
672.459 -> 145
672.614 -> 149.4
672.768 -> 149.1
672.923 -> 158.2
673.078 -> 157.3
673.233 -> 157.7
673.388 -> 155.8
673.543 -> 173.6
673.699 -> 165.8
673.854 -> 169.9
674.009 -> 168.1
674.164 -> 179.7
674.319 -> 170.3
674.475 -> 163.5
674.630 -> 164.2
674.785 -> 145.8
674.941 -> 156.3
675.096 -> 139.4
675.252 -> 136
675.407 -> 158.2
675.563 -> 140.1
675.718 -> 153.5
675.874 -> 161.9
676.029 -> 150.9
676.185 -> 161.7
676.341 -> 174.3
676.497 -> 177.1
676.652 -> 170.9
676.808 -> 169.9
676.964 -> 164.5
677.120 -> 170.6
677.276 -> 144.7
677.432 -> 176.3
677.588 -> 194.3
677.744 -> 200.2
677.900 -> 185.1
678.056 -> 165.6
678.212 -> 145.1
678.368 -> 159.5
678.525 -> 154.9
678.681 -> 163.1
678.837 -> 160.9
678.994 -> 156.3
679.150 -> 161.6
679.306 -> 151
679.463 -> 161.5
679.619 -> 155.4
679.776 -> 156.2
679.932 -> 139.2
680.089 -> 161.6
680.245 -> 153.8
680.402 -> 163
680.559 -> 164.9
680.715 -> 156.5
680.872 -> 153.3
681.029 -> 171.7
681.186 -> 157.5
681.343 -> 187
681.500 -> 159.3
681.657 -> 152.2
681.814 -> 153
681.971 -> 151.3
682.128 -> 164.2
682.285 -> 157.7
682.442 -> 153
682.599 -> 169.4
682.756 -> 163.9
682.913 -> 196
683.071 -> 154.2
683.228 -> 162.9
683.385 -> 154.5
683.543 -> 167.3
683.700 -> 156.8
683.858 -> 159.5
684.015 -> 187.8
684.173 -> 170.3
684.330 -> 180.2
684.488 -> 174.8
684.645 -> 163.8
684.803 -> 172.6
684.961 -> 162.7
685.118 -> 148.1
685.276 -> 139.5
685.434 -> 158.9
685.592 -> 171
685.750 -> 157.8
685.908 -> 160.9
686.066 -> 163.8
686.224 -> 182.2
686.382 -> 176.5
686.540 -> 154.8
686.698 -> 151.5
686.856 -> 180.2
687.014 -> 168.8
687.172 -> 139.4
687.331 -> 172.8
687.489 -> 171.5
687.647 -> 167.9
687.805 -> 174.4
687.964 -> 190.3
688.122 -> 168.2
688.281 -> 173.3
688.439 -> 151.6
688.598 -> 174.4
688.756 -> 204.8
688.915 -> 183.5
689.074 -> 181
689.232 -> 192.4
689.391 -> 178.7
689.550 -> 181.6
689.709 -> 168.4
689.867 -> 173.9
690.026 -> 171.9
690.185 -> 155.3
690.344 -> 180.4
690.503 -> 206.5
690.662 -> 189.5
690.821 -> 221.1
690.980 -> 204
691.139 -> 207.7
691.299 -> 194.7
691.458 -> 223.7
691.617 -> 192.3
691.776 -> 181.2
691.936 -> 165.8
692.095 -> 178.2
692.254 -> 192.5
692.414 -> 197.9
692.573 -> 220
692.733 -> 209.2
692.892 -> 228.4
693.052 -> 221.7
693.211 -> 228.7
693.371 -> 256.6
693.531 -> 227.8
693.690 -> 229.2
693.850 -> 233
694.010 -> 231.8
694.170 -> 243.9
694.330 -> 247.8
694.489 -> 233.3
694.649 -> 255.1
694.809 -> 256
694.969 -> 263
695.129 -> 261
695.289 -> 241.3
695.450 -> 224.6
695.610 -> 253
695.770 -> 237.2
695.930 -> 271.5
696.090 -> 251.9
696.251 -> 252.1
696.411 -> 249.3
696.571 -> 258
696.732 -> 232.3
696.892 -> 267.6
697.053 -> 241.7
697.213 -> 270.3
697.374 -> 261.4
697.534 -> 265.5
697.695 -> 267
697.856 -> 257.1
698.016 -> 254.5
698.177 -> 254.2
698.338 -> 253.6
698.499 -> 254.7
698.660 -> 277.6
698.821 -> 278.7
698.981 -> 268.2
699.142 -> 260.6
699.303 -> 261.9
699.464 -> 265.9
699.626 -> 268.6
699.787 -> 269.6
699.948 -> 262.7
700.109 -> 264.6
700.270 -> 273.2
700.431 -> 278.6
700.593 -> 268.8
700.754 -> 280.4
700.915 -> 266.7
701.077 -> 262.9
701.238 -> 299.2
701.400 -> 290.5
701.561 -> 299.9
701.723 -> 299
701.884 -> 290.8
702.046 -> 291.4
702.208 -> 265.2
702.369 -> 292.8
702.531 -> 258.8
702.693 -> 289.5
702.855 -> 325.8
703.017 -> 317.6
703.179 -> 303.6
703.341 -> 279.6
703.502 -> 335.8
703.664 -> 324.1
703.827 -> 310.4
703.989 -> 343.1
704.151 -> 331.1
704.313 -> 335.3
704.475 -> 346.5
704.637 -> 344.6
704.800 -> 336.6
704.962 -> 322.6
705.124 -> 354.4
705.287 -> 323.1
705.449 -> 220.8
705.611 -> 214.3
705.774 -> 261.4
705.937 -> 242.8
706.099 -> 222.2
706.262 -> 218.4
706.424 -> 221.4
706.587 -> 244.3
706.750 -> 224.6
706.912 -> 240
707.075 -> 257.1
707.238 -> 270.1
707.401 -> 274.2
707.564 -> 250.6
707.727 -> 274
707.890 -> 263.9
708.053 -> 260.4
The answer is 0.17 mag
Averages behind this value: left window 164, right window 265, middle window 166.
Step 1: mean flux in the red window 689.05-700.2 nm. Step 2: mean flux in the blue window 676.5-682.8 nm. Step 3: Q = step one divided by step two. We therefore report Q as 1.42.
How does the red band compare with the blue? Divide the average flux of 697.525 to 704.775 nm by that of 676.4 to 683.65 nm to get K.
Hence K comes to 1.76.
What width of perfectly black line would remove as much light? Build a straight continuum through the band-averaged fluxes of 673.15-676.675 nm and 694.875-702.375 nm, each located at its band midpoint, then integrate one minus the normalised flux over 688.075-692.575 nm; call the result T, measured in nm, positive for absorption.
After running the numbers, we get 0.83 nm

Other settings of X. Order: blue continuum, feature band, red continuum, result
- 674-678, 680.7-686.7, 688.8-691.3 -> 0.08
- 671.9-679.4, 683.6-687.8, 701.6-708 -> 0.22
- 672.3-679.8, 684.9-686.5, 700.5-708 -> 0.25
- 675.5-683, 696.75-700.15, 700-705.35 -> 0.06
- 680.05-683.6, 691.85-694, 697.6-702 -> 0.07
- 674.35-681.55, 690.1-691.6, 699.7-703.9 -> 0.17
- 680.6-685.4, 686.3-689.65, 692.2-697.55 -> 0.14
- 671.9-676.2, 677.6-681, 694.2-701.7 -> 0.11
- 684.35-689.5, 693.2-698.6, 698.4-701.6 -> -0.05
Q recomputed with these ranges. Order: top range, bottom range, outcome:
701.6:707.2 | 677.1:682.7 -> 1.78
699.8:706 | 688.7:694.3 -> 1.46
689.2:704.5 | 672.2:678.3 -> 1.55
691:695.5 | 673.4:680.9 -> 1.38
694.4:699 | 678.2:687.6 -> 1.58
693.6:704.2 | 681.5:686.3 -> 1.65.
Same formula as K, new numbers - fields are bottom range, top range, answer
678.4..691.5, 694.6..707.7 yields 1.62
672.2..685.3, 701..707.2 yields 1.78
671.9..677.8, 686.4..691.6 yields 1.13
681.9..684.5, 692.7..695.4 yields 1.44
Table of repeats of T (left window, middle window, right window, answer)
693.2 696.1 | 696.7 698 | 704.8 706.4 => -0.04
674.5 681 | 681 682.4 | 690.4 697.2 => 0.13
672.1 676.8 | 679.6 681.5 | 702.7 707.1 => 0.25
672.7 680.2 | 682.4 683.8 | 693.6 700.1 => 0.20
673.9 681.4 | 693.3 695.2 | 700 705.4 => 0.08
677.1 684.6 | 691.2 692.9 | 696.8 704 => 0.24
